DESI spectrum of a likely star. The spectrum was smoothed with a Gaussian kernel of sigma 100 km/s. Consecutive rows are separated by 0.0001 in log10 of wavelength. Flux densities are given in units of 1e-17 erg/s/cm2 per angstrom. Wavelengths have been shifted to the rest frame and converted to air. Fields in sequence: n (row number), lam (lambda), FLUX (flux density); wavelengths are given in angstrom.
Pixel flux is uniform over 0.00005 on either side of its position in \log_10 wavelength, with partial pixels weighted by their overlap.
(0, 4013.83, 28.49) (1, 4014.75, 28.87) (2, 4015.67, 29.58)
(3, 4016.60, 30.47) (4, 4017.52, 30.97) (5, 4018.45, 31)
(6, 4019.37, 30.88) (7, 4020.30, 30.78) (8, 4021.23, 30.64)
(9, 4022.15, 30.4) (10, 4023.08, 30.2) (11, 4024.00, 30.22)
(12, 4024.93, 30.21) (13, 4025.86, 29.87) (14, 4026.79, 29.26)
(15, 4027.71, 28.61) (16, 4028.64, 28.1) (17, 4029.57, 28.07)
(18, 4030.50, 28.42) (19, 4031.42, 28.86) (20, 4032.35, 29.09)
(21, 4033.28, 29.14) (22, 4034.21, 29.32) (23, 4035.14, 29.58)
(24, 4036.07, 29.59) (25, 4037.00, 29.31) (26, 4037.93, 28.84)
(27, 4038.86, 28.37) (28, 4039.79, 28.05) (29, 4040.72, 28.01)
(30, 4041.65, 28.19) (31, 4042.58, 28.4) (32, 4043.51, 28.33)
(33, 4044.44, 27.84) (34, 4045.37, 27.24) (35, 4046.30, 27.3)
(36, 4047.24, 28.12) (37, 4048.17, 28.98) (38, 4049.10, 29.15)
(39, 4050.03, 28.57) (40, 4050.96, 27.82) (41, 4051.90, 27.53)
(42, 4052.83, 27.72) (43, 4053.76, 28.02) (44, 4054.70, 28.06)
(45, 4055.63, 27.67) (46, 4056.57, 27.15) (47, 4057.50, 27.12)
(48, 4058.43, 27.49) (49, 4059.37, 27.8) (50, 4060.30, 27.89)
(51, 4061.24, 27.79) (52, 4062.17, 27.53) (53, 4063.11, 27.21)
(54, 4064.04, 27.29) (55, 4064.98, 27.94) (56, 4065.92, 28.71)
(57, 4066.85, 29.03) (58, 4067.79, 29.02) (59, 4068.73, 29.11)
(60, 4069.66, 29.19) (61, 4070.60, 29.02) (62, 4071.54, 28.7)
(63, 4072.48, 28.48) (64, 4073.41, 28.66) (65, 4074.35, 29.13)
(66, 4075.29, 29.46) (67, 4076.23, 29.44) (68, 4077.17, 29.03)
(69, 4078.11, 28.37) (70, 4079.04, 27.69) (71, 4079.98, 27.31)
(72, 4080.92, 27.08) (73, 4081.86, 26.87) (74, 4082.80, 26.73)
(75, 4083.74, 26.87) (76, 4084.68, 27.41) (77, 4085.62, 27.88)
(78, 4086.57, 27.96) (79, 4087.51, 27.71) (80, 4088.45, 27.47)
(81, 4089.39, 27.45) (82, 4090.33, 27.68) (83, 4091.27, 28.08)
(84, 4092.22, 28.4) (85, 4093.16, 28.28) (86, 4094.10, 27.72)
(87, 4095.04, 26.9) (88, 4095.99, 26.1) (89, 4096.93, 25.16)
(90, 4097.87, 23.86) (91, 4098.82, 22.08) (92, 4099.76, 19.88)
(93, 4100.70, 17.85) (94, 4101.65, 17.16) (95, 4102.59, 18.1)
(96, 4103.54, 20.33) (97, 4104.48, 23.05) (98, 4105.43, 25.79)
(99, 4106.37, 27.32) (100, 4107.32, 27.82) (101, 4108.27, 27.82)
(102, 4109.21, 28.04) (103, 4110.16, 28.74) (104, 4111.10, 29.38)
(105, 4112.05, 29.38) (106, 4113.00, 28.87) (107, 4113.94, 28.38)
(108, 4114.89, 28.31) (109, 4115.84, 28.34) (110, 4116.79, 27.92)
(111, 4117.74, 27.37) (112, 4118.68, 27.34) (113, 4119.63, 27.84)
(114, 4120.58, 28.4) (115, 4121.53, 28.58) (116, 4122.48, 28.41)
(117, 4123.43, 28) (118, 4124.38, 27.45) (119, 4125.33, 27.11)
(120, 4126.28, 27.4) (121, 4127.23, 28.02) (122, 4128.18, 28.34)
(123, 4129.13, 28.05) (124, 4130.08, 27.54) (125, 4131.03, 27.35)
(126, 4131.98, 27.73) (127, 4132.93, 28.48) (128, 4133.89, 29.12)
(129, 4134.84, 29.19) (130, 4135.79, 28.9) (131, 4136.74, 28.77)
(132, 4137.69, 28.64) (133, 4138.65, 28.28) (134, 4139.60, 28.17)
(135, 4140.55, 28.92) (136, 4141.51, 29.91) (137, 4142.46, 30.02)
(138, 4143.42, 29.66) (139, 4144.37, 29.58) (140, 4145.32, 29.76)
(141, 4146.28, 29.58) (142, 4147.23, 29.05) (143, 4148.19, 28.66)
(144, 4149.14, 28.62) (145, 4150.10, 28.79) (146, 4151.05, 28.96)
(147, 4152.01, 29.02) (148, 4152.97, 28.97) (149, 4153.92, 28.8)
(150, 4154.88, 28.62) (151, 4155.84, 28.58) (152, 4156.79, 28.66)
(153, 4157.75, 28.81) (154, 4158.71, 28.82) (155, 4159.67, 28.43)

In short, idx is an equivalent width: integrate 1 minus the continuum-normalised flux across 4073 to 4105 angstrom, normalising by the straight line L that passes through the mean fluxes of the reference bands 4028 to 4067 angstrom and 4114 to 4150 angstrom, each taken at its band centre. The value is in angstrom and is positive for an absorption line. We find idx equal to 2.7 angstrom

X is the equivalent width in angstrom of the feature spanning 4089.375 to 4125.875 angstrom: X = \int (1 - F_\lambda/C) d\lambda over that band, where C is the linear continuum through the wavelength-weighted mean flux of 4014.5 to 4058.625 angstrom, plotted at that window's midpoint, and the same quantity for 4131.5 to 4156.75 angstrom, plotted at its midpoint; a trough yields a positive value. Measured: 3.36 angstrom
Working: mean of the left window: 28.9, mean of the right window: 29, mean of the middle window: 26.3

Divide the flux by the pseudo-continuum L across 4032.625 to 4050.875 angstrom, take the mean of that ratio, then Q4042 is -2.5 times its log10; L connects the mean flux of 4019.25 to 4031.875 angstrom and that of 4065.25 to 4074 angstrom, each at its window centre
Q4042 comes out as 0.03 mag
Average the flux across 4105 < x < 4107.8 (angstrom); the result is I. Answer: 27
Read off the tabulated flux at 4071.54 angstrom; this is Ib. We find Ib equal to 28.7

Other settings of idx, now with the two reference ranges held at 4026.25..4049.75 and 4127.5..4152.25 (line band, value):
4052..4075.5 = 0.37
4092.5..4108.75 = 2.73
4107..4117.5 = 0.11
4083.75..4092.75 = 0.30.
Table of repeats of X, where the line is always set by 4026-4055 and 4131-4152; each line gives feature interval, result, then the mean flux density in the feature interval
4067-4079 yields -0.1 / 28.9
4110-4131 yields 0.5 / 28.1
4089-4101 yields 1.4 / 25.4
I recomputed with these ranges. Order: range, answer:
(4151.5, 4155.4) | 28.8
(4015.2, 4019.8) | 30.6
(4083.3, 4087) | 27.5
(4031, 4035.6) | 29.2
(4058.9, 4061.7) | 27.8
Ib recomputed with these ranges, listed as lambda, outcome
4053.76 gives 28.02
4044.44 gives 27.84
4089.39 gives 27.45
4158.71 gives 28.82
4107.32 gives 27.82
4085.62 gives 27.88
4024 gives 30.22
